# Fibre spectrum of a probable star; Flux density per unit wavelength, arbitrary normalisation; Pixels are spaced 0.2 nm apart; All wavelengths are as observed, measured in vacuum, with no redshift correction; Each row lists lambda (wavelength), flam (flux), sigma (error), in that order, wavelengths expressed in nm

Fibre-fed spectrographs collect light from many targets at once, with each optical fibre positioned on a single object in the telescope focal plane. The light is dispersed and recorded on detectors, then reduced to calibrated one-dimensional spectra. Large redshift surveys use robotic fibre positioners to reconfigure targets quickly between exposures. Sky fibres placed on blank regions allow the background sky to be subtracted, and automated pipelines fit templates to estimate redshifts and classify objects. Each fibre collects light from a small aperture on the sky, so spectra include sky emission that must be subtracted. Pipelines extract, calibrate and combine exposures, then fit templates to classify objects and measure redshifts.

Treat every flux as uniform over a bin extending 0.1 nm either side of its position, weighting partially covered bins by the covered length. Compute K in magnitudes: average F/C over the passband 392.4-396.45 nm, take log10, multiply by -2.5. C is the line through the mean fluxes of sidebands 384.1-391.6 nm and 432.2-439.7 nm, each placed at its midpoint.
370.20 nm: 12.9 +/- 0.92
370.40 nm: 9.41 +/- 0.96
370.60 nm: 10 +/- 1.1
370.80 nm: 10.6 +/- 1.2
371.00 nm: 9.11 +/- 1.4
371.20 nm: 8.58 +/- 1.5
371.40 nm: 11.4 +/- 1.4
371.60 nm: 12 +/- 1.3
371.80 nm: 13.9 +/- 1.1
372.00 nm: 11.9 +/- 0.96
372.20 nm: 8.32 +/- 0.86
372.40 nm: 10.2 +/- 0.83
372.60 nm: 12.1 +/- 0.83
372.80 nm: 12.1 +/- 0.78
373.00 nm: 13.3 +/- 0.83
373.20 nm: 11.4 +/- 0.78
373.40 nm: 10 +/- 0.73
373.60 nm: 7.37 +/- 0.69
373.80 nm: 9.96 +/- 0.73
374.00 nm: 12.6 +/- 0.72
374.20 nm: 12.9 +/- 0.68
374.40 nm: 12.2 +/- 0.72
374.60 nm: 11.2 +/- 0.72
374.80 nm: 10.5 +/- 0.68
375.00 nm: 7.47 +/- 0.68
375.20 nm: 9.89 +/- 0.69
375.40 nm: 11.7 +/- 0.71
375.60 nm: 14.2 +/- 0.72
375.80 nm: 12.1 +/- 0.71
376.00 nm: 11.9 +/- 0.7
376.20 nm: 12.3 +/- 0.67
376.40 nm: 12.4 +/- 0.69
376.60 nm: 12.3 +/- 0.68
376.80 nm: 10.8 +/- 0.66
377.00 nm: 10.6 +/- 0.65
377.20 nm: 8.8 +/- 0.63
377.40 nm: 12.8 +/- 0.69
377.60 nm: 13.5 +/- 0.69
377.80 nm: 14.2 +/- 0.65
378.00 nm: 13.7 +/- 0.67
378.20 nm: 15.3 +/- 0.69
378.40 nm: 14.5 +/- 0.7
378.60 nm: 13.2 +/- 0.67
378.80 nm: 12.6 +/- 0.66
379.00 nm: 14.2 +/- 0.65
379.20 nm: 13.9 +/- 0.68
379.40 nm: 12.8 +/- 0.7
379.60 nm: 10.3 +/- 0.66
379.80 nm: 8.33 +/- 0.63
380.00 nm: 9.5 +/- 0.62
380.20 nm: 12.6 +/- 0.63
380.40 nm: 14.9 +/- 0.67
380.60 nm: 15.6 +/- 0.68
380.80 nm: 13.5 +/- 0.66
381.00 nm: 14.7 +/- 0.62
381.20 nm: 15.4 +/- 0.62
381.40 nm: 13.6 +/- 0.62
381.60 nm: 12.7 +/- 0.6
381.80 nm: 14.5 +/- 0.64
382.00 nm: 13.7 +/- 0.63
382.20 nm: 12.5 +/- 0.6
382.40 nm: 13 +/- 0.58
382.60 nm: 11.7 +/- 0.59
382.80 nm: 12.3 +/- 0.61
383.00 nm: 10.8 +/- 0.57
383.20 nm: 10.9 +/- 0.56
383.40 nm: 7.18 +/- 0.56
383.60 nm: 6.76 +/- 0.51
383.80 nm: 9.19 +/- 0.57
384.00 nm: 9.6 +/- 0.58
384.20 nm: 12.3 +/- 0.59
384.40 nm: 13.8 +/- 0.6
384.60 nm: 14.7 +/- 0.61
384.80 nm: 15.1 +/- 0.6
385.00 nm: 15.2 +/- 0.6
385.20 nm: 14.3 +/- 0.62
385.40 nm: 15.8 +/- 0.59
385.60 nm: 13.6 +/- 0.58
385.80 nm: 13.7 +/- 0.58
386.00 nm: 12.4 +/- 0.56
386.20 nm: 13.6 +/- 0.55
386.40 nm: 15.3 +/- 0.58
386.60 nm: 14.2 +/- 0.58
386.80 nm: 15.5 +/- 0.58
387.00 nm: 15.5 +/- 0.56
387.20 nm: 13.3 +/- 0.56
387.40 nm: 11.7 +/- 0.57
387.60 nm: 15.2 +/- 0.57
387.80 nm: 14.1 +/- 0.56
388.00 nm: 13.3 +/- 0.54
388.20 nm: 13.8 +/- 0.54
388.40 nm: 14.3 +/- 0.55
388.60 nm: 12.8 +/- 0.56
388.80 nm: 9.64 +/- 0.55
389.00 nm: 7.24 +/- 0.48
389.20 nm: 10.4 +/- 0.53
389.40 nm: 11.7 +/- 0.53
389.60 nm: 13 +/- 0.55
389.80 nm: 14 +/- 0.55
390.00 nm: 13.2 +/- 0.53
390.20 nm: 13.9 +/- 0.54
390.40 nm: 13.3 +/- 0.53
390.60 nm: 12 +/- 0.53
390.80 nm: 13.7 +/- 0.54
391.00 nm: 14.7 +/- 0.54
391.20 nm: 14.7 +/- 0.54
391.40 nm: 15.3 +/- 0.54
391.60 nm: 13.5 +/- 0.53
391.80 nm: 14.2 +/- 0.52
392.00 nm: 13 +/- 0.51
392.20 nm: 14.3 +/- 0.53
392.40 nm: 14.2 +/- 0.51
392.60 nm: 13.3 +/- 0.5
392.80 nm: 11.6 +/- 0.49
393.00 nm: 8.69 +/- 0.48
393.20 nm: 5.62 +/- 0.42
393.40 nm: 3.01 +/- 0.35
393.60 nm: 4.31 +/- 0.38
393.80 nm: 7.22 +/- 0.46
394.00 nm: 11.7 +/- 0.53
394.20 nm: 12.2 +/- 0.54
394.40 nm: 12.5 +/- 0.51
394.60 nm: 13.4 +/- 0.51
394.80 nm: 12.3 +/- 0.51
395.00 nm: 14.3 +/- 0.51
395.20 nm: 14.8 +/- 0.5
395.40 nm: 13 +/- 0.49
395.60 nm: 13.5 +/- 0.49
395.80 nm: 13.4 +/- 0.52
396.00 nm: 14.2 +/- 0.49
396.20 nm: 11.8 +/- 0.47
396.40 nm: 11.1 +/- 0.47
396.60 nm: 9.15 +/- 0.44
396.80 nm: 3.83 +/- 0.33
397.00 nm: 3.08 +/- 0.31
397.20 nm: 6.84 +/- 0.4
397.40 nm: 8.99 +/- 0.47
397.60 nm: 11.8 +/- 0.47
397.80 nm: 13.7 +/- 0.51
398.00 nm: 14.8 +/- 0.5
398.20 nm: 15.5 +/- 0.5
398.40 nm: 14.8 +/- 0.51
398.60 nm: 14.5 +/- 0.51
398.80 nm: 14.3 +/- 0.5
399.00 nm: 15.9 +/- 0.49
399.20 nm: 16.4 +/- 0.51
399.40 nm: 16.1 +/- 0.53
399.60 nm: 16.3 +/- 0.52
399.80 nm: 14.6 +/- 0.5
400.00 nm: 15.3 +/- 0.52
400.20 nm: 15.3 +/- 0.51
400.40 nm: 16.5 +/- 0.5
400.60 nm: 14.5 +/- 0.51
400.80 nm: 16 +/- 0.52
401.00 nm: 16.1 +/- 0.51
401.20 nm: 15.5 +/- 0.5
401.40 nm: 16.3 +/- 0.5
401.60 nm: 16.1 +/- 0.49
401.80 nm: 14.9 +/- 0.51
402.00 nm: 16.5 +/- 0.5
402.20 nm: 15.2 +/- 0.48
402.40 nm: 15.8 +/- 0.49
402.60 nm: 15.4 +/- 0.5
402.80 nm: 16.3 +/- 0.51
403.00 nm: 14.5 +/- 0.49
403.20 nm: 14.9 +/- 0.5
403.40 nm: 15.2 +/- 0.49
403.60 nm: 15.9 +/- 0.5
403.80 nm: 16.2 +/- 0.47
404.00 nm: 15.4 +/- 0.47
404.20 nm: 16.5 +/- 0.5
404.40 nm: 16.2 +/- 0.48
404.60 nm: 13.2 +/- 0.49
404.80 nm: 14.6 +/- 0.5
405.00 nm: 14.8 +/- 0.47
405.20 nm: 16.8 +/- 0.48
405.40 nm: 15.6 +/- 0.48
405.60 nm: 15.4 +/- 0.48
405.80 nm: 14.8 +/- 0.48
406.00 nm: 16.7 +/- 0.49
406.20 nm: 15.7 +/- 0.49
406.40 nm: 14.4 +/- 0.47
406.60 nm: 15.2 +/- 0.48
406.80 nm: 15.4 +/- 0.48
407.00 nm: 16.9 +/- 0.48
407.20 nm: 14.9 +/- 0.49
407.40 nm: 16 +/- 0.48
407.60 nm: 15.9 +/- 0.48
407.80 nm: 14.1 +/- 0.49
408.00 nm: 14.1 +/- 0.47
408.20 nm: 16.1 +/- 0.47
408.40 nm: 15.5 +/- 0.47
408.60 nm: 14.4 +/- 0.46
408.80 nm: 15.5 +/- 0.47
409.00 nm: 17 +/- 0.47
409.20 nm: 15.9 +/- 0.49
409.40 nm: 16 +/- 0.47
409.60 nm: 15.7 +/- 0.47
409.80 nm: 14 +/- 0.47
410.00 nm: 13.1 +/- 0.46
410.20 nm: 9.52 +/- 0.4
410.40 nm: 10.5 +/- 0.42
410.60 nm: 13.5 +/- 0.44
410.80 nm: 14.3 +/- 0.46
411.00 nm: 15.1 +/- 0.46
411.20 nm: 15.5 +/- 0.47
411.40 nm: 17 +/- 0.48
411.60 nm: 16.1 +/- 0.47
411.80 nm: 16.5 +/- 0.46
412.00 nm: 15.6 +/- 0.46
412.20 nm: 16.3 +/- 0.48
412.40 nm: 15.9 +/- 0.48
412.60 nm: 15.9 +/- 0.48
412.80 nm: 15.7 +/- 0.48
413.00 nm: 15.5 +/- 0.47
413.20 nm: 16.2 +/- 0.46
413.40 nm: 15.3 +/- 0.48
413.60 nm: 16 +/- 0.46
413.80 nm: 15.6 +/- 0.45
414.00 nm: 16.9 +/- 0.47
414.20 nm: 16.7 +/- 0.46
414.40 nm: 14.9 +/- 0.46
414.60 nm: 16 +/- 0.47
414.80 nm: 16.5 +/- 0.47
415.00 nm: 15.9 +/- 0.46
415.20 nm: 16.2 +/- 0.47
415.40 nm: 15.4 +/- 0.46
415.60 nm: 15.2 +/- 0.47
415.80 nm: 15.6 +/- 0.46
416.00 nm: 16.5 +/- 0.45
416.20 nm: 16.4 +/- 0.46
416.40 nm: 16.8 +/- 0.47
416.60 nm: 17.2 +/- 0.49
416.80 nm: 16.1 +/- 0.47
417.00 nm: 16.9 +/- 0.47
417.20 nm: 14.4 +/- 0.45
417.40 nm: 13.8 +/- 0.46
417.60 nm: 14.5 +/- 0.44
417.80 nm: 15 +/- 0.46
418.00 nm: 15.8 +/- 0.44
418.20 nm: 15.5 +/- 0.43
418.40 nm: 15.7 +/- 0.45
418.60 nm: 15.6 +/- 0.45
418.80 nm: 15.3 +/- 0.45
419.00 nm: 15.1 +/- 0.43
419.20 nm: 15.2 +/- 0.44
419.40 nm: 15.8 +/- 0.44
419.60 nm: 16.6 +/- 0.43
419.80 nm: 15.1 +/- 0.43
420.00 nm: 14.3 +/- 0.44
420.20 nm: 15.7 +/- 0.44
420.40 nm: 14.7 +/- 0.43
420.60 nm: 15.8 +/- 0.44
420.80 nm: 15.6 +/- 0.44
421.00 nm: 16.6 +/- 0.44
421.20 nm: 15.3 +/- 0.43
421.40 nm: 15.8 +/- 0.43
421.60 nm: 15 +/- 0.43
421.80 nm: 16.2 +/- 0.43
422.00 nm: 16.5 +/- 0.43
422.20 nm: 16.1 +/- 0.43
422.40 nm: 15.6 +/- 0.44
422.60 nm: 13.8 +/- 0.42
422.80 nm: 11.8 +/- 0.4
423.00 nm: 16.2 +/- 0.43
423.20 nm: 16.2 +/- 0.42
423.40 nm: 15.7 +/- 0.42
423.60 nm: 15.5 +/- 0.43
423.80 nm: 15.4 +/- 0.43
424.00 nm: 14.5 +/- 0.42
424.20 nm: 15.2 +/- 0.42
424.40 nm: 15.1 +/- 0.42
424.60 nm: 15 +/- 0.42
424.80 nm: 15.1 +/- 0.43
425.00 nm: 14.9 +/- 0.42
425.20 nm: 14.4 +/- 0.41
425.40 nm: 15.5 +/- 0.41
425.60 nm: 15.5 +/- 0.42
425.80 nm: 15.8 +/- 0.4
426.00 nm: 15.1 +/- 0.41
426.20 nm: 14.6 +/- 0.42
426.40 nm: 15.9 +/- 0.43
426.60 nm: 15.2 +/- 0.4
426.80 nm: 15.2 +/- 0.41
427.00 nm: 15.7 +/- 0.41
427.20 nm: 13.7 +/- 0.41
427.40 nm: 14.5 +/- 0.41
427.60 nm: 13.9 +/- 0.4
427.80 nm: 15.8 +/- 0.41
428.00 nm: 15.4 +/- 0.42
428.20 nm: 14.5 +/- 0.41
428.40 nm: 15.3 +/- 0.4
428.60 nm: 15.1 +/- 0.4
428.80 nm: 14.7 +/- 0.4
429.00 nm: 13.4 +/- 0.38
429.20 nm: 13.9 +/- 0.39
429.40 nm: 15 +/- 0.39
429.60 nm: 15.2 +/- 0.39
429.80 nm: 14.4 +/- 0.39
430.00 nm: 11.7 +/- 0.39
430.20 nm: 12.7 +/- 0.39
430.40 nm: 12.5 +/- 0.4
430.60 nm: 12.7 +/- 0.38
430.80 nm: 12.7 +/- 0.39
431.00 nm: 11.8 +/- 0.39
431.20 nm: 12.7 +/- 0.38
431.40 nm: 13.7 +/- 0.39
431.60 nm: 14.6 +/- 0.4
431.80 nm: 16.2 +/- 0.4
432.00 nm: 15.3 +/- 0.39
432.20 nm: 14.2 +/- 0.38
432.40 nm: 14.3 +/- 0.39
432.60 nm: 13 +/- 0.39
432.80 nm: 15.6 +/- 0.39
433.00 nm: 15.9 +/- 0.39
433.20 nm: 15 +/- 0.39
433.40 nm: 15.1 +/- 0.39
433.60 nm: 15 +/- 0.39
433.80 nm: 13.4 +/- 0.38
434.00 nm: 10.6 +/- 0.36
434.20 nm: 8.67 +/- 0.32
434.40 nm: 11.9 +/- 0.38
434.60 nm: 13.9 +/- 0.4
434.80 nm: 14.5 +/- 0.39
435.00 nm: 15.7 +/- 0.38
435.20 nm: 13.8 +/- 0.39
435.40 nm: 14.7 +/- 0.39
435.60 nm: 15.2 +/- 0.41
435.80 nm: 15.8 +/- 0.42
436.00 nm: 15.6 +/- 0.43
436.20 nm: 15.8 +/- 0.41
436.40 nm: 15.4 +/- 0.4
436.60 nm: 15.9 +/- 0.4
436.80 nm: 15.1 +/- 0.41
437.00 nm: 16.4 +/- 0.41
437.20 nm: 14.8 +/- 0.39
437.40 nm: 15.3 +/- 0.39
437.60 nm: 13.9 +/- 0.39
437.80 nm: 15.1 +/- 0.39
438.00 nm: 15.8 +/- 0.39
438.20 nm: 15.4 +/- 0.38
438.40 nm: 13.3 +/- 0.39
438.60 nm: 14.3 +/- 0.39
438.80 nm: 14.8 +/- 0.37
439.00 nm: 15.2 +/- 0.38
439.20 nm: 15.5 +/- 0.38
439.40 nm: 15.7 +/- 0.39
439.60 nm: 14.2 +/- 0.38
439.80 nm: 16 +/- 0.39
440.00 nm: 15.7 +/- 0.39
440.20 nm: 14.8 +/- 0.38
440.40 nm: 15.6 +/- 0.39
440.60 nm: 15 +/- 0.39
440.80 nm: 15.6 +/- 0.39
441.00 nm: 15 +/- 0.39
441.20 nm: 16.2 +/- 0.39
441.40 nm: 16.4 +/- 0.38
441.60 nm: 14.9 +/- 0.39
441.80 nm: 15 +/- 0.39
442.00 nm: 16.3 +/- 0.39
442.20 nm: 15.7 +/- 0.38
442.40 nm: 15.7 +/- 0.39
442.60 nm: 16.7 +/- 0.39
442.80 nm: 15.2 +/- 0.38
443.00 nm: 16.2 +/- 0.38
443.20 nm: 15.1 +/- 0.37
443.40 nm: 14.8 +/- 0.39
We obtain 0.22 mag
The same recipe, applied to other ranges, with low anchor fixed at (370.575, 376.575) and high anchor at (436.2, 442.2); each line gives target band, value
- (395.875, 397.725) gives 0.354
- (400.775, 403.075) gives -0.212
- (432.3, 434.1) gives 0.051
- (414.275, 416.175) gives -0.152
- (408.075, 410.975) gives -0.076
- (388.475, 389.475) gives 0.164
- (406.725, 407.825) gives -0.178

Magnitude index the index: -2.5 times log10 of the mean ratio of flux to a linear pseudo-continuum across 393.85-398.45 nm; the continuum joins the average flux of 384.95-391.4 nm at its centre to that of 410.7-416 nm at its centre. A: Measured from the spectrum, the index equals 0.211 mag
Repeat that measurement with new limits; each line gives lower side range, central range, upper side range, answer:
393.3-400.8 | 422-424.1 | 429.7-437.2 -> -0.117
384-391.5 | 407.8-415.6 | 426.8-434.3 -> -0.114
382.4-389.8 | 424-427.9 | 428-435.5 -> -0.099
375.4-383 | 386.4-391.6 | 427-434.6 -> -0.021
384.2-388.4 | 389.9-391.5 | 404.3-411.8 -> 0.038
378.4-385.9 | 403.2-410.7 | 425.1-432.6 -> -0.111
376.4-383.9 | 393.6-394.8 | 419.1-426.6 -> 0.220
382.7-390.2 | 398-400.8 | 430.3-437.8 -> -0.173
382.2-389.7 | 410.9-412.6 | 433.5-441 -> -0.171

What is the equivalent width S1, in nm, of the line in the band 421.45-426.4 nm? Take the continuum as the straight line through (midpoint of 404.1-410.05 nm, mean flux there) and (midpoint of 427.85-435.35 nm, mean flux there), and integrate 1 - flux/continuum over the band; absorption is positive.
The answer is -0.293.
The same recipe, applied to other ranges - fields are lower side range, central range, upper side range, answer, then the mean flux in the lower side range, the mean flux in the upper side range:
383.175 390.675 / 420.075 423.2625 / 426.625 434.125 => -0.349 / 12.8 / 14.2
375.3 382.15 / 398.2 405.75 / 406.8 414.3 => -0.460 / 12.9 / 15.3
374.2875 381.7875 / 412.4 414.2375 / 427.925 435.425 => -0.348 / 12.5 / 13.9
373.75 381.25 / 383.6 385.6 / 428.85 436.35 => -0.073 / 12.3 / 14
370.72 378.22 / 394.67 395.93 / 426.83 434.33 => -0.120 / 11.4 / 14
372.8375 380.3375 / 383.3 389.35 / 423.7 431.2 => -0.210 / 11.8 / 14.5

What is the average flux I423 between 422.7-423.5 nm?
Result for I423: 15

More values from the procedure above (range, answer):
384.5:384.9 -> 14.9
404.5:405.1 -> 14.2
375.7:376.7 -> 12.2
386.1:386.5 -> 14.4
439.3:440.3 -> 15.3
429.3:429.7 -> 15.1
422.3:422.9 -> 13.7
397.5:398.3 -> 14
